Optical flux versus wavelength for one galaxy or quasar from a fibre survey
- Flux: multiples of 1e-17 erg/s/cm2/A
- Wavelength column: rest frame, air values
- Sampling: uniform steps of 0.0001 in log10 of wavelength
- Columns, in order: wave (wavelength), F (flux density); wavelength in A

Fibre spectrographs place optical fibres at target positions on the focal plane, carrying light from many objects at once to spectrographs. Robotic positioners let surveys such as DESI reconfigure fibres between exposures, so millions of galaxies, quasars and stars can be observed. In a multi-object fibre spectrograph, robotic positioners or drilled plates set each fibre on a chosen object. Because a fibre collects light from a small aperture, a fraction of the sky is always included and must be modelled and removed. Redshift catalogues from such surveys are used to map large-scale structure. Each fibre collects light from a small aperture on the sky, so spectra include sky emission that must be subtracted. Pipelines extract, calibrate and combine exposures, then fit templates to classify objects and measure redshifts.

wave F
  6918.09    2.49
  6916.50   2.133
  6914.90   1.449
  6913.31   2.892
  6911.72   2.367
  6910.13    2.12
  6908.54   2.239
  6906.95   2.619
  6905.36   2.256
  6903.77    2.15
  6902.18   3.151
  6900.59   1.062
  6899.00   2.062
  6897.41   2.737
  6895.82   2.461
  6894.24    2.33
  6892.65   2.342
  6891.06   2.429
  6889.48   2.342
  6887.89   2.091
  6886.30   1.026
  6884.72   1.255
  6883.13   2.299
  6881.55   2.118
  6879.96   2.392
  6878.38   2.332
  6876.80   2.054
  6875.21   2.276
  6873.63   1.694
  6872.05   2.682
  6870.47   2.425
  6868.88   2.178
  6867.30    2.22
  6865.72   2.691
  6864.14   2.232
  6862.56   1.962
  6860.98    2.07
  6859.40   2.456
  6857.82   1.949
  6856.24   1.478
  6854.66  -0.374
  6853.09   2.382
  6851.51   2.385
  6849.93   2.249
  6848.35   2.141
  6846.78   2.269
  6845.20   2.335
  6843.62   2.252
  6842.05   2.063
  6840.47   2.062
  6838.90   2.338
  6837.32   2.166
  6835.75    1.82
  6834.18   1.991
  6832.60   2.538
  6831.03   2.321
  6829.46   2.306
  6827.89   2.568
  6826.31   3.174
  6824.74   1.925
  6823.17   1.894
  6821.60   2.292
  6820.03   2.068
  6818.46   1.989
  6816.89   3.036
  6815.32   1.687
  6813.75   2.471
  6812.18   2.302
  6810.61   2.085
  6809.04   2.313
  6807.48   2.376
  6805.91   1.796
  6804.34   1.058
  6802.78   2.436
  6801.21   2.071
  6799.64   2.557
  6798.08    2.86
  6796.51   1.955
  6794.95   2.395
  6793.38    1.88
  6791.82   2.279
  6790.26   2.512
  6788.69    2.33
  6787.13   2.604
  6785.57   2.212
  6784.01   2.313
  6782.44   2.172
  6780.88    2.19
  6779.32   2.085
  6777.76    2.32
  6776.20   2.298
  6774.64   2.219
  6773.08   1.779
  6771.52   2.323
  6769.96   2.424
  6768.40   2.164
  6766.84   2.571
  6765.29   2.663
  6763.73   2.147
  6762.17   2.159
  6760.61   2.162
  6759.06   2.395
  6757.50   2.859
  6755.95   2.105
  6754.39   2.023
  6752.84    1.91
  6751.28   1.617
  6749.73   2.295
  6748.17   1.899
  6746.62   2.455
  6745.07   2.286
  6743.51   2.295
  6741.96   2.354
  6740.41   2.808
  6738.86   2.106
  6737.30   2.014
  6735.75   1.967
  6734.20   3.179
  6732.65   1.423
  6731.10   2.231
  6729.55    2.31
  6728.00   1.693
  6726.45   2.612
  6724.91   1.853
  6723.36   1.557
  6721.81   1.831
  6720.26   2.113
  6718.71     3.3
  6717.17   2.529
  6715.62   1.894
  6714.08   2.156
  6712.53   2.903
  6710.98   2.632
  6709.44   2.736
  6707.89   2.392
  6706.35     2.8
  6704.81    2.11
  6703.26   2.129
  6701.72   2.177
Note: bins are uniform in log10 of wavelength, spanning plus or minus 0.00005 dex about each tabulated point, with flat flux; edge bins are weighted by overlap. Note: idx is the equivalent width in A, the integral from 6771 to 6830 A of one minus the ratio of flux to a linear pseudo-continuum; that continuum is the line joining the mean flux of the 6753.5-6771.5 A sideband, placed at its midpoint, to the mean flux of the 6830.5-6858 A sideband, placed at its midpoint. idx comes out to -1.53 A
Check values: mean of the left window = 2.33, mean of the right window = 2.02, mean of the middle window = 2.24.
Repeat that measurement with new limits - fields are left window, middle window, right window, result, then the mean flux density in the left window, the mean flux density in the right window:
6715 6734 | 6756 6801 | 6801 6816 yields -4.7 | 2.15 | 2.06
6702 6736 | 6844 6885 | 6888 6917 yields 3.4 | 2.29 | 2.28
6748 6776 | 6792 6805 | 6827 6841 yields 0.4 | 2.21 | 2.24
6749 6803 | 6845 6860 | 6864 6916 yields 2.2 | 2.26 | 2.21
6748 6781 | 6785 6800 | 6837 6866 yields -1.4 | 2.22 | 2.05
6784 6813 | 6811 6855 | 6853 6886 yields -1.4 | 2.23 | 2.02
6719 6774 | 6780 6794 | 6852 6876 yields -0.9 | 2.2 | 2.03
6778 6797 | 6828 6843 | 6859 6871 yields 0.4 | 2.25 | 2.27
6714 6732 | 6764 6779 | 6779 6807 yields -0.7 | 2.17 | 2.21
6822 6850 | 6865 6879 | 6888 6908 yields 0.0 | 2.25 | 2.32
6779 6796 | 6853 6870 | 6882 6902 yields 1.6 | 2.27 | 2.07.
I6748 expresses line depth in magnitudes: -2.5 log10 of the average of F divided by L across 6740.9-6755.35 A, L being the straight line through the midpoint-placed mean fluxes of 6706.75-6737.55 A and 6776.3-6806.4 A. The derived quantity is 0.06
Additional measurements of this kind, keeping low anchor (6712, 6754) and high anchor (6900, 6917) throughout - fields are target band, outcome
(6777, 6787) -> -0.01 mag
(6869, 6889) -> 0.09 mag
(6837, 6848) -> 0.01 mag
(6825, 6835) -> -0.11 mag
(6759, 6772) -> -0.06 mag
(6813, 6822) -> -0.02 mag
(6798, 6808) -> 0.05 mag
